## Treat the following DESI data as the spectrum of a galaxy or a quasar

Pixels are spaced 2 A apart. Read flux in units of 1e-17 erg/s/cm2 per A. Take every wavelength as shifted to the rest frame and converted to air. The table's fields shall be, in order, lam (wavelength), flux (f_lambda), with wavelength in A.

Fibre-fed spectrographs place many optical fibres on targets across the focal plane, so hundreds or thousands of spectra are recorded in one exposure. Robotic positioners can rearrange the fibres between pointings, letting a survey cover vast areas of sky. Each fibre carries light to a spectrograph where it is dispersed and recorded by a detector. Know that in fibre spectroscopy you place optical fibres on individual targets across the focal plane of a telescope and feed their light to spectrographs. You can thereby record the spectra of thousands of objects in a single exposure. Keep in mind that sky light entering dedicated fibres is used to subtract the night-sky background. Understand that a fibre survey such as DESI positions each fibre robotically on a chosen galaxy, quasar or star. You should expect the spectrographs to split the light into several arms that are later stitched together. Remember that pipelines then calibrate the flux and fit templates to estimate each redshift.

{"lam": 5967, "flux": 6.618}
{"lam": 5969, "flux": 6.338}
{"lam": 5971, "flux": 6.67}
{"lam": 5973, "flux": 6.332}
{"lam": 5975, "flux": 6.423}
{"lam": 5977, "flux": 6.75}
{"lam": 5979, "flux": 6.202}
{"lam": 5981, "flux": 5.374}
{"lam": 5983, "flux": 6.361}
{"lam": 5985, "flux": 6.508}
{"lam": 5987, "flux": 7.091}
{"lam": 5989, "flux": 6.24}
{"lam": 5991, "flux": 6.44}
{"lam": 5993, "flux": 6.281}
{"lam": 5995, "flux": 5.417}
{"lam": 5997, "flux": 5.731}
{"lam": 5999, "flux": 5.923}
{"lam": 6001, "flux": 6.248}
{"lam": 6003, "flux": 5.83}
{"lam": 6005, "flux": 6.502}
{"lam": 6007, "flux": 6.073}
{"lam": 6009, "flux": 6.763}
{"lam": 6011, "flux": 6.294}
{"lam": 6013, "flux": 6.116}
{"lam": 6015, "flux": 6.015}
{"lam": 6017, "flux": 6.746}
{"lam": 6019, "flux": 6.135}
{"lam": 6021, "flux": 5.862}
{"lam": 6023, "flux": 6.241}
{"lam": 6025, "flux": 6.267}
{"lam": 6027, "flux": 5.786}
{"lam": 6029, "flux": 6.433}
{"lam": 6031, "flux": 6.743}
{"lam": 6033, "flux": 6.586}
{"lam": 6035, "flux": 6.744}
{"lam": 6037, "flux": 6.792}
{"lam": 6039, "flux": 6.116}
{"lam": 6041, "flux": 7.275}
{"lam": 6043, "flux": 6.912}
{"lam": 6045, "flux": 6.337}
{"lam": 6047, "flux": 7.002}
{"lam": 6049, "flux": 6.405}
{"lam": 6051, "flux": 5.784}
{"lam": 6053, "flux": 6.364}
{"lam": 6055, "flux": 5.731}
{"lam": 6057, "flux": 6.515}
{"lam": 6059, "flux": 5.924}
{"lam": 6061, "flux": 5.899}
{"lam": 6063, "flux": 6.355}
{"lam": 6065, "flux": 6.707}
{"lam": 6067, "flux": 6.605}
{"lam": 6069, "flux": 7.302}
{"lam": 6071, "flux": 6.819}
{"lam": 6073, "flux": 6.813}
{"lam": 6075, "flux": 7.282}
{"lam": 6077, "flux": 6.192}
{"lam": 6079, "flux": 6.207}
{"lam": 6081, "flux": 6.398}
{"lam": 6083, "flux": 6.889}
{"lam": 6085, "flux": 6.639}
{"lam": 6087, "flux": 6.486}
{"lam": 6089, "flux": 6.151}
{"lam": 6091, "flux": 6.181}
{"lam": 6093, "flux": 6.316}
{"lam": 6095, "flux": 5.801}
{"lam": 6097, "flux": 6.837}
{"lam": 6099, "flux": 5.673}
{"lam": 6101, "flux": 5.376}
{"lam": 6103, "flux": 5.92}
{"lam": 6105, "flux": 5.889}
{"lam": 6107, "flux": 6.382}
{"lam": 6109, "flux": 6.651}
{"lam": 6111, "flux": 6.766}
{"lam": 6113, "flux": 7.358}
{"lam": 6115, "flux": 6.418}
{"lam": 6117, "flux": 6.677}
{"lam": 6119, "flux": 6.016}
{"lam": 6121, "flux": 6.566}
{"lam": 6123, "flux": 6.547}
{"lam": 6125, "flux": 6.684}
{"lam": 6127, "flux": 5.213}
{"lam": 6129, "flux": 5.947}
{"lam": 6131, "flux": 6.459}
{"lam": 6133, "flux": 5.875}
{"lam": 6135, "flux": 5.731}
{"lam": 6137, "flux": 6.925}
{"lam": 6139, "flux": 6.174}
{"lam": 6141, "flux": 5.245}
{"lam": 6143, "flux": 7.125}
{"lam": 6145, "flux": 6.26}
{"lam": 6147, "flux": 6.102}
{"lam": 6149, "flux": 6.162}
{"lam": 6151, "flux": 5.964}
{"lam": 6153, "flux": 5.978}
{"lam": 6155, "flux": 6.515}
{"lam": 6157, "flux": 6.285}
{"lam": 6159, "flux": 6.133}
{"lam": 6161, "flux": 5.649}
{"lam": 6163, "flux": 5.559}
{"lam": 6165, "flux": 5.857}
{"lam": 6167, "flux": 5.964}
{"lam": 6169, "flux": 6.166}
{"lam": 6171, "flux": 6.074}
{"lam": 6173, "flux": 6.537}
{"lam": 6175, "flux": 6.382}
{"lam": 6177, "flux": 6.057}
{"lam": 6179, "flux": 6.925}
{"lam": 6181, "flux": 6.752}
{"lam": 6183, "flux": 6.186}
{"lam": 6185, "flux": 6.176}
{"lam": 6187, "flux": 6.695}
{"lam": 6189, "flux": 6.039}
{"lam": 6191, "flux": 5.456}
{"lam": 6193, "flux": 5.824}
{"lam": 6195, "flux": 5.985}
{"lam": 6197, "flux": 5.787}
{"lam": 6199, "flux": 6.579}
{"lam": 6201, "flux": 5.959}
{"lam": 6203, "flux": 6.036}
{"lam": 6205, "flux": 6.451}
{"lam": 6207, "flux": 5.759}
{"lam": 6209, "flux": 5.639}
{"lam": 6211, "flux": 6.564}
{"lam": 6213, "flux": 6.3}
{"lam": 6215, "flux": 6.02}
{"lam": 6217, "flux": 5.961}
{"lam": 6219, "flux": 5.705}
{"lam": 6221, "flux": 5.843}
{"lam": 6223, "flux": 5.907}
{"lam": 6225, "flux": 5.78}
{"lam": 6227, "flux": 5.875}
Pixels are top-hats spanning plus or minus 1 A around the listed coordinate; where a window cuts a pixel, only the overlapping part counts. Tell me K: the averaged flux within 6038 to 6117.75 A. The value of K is 6.43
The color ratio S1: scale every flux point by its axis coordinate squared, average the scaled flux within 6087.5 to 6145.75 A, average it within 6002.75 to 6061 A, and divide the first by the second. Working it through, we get 1.0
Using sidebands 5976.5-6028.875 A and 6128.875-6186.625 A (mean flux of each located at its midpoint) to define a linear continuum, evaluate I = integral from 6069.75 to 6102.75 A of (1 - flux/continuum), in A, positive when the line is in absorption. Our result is -1.0 A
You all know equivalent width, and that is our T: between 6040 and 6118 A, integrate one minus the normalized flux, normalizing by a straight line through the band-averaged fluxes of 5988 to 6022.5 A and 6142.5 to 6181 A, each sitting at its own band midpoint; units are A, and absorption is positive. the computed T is -3.4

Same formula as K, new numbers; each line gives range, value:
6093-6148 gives 6.25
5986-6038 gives 6.28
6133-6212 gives 6.14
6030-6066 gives 6.46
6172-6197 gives 6.23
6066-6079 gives 6.79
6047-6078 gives 6.46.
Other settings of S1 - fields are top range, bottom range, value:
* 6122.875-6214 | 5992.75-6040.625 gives 1.03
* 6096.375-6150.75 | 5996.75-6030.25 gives 1.05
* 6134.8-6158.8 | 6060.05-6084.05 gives 0.96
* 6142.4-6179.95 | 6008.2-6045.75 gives 1.01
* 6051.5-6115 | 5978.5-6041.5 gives 1.04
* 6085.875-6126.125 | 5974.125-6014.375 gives 1.06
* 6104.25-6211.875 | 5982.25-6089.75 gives 1.01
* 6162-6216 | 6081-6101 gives 1.01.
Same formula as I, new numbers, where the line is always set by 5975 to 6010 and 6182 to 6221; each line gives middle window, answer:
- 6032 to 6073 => -2.26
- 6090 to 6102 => 0.21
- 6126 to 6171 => 0.28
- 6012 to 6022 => 0.05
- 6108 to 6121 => -1.10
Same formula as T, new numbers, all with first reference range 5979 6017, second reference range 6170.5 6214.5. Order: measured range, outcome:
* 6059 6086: -1.8 A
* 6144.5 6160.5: 0.1 A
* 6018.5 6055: -1.3 A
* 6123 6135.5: 0.3 A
